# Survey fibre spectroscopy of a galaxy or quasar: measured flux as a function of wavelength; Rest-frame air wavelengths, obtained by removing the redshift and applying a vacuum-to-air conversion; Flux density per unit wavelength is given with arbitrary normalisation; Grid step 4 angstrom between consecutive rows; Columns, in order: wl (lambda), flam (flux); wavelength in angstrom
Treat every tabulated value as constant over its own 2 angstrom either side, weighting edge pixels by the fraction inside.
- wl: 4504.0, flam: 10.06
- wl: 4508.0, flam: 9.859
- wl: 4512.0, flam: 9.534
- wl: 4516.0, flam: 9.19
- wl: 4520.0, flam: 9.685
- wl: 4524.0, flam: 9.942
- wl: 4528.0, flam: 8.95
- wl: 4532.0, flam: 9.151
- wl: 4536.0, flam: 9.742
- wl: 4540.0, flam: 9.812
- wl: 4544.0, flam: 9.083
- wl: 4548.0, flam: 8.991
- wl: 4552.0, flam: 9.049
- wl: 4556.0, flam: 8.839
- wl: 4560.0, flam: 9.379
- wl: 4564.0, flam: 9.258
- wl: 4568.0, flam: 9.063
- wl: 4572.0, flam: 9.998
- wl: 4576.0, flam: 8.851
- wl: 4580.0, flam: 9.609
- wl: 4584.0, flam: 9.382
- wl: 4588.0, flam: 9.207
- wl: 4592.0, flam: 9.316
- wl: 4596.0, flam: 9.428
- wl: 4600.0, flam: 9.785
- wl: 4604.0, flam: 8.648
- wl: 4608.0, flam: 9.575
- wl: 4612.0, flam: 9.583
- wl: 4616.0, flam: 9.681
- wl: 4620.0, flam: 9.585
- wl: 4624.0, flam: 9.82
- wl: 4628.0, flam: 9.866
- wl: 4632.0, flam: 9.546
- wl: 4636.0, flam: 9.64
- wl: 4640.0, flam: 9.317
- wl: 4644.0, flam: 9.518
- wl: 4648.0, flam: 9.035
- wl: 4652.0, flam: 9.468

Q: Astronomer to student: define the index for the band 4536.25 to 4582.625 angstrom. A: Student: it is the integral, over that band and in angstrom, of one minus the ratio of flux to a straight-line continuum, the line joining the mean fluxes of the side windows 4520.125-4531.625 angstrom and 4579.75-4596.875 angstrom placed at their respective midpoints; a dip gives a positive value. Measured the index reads 0.6 angstrom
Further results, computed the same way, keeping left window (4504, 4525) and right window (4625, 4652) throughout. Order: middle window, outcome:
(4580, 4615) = 0.6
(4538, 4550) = 0.4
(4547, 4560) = 0.8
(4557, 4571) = 0.5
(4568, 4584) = 0.3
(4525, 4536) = 0.4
